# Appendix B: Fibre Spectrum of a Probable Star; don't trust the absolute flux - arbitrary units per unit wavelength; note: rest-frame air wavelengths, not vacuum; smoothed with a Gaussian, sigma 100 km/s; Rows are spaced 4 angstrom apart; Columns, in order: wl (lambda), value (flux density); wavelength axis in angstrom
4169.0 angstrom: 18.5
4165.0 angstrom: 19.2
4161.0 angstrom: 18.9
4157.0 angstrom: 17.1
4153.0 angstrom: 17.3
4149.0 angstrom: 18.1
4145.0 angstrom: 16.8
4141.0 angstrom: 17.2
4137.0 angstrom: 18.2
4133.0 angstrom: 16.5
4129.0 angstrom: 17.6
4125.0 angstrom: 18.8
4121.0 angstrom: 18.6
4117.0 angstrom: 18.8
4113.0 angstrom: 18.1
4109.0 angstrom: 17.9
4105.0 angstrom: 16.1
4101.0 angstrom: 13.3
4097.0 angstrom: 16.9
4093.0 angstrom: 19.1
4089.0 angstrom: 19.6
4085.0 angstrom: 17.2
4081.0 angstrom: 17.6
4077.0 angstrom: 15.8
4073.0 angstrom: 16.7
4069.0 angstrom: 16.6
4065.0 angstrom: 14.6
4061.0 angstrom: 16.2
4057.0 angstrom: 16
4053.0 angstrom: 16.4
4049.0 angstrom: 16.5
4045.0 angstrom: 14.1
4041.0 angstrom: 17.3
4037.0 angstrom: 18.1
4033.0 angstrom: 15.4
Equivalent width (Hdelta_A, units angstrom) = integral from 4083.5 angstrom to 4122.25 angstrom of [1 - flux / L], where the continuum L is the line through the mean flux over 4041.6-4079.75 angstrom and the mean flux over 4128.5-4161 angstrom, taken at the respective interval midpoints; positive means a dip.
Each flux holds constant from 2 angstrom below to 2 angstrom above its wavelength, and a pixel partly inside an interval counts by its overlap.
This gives -2.0 angstrom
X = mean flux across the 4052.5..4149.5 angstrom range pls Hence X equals 17.1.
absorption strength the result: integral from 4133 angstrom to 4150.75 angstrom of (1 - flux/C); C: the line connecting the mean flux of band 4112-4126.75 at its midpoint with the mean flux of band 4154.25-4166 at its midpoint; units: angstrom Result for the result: 0.93 angstrom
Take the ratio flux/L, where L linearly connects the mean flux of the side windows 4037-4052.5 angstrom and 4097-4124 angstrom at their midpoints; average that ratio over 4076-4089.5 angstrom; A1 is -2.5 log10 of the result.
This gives -0.04 mag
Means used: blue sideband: 16.3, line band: 17.5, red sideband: 17.2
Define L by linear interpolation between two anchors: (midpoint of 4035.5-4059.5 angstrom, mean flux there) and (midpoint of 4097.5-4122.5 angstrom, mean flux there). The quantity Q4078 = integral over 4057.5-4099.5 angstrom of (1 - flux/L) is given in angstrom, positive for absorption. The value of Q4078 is -0.6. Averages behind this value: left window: 16.4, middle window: 16.9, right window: 17.1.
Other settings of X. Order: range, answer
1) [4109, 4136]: 18.1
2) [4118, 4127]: 18.7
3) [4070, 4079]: 16.3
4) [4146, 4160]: 17.6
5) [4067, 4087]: 16.8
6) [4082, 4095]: 18.6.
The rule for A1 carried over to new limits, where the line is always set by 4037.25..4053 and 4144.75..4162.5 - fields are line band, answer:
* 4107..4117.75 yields -0.06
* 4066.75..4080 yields 0.01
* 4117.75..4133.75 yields -0.05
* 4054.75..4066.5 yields 0.05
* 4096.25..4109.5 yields 0.08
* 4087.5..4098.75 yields -0.10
